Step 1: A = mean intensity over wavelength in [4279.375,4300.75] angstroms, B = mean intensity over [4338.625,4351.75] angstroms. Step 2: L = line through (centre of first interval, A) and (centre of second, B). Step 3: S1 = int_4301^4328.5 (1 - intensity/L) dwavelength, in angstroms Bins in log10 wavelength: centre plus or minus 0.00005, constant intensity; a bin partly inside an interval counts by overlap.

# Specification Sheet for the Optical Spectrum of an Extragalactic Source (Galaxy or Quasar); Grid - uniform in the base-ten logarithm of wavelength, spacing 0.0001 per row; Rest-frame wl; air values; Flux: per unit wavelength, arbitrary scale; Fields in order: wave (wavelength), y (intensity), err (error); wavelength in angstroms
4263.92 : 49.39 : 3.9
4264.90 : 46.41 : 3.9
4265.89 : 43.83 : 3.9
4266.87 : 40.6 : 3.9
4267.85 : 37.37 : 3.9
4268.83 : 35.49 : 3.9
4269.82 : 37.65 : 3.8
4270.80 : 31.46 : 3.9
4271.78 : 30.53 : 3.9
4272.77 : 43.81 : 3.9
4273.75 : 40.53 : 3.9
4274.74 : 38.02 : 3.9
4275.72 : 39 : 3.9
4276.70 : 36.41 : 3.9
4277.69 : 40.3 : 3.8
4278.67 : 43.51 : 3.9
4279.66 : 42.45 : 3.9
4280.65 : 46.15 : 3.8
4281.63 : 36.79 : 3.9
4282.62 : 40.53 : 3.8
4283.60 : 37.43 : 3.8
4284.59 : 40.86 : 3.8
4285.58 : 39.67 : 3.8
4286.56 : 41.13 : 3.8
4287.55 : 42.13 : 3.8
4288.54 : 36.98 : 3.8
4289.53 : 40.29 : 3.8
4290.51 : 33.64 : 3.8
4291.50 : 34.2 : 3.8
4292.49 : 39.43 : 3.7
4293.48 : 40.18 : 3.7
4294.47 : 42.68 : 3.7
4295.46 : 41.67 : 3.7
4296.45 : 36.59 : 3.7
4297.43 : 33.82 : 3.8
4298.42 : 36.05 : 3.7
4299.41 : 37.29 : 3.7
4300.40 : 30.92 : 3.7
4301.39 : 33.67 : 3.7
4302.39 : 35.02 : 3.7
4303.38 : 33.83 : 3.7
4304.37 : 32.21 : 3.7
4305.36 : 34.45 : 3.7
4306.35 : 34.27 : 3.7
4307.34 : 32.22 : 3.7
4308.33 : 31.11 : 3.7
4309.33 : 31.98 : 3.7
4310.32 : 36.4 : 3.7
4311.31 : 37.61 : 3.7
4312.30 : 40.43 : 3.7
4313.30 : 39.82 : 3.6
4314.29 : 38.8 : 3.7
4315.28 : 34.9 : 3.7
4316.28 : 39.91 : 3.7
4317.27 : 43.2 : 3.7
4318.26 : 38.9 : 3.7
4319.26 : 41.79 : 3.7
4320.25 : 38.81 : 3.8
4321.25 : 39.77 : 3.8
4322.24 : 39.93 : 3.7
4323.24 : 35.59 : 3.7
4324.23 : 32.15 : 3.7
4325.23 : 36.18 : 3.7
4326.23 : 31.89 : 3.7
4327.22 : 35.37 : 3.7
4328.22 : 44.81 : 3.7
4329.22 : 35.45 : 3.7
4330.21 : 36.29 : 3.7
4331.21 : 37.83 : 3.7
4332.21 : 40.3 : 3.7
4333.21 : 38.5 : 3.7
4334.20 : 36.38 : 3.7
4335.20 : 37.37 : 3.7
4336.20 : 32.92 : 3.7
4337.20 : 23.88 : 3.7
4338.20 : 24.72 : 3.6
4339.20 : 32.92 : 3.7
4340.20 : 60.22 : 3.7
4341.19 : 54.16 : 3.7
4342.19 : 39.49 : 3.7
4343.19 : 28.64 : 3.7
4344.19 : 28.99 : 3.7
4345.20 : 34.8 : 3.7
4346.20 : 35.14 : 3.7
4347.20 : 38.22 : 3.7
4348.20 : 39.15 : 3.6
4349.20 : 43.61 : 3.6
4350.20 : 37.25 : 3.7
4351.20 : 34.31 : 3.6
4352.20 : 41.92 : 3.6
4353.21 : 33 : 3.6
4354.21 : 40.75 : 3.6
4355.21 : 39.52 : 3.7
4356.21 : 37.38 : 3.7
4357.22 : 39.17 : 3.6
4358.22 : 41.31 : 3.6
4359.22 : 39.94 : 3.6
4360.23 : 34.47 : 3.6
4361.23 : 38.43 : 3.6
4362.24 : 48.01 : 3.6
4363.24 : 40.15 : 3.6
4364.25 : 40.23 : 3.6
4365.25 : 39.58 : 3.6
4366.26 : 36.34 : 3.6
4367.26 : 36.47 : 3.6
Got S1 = 1.6 angstroms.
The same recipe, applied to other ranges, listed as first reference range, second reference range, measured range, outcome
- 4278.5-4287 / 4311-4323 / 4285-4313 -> 2.6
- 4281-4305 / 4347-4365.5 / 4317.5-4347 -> 1.2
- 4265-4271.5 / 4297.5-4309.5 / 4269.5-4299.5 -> -2.4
